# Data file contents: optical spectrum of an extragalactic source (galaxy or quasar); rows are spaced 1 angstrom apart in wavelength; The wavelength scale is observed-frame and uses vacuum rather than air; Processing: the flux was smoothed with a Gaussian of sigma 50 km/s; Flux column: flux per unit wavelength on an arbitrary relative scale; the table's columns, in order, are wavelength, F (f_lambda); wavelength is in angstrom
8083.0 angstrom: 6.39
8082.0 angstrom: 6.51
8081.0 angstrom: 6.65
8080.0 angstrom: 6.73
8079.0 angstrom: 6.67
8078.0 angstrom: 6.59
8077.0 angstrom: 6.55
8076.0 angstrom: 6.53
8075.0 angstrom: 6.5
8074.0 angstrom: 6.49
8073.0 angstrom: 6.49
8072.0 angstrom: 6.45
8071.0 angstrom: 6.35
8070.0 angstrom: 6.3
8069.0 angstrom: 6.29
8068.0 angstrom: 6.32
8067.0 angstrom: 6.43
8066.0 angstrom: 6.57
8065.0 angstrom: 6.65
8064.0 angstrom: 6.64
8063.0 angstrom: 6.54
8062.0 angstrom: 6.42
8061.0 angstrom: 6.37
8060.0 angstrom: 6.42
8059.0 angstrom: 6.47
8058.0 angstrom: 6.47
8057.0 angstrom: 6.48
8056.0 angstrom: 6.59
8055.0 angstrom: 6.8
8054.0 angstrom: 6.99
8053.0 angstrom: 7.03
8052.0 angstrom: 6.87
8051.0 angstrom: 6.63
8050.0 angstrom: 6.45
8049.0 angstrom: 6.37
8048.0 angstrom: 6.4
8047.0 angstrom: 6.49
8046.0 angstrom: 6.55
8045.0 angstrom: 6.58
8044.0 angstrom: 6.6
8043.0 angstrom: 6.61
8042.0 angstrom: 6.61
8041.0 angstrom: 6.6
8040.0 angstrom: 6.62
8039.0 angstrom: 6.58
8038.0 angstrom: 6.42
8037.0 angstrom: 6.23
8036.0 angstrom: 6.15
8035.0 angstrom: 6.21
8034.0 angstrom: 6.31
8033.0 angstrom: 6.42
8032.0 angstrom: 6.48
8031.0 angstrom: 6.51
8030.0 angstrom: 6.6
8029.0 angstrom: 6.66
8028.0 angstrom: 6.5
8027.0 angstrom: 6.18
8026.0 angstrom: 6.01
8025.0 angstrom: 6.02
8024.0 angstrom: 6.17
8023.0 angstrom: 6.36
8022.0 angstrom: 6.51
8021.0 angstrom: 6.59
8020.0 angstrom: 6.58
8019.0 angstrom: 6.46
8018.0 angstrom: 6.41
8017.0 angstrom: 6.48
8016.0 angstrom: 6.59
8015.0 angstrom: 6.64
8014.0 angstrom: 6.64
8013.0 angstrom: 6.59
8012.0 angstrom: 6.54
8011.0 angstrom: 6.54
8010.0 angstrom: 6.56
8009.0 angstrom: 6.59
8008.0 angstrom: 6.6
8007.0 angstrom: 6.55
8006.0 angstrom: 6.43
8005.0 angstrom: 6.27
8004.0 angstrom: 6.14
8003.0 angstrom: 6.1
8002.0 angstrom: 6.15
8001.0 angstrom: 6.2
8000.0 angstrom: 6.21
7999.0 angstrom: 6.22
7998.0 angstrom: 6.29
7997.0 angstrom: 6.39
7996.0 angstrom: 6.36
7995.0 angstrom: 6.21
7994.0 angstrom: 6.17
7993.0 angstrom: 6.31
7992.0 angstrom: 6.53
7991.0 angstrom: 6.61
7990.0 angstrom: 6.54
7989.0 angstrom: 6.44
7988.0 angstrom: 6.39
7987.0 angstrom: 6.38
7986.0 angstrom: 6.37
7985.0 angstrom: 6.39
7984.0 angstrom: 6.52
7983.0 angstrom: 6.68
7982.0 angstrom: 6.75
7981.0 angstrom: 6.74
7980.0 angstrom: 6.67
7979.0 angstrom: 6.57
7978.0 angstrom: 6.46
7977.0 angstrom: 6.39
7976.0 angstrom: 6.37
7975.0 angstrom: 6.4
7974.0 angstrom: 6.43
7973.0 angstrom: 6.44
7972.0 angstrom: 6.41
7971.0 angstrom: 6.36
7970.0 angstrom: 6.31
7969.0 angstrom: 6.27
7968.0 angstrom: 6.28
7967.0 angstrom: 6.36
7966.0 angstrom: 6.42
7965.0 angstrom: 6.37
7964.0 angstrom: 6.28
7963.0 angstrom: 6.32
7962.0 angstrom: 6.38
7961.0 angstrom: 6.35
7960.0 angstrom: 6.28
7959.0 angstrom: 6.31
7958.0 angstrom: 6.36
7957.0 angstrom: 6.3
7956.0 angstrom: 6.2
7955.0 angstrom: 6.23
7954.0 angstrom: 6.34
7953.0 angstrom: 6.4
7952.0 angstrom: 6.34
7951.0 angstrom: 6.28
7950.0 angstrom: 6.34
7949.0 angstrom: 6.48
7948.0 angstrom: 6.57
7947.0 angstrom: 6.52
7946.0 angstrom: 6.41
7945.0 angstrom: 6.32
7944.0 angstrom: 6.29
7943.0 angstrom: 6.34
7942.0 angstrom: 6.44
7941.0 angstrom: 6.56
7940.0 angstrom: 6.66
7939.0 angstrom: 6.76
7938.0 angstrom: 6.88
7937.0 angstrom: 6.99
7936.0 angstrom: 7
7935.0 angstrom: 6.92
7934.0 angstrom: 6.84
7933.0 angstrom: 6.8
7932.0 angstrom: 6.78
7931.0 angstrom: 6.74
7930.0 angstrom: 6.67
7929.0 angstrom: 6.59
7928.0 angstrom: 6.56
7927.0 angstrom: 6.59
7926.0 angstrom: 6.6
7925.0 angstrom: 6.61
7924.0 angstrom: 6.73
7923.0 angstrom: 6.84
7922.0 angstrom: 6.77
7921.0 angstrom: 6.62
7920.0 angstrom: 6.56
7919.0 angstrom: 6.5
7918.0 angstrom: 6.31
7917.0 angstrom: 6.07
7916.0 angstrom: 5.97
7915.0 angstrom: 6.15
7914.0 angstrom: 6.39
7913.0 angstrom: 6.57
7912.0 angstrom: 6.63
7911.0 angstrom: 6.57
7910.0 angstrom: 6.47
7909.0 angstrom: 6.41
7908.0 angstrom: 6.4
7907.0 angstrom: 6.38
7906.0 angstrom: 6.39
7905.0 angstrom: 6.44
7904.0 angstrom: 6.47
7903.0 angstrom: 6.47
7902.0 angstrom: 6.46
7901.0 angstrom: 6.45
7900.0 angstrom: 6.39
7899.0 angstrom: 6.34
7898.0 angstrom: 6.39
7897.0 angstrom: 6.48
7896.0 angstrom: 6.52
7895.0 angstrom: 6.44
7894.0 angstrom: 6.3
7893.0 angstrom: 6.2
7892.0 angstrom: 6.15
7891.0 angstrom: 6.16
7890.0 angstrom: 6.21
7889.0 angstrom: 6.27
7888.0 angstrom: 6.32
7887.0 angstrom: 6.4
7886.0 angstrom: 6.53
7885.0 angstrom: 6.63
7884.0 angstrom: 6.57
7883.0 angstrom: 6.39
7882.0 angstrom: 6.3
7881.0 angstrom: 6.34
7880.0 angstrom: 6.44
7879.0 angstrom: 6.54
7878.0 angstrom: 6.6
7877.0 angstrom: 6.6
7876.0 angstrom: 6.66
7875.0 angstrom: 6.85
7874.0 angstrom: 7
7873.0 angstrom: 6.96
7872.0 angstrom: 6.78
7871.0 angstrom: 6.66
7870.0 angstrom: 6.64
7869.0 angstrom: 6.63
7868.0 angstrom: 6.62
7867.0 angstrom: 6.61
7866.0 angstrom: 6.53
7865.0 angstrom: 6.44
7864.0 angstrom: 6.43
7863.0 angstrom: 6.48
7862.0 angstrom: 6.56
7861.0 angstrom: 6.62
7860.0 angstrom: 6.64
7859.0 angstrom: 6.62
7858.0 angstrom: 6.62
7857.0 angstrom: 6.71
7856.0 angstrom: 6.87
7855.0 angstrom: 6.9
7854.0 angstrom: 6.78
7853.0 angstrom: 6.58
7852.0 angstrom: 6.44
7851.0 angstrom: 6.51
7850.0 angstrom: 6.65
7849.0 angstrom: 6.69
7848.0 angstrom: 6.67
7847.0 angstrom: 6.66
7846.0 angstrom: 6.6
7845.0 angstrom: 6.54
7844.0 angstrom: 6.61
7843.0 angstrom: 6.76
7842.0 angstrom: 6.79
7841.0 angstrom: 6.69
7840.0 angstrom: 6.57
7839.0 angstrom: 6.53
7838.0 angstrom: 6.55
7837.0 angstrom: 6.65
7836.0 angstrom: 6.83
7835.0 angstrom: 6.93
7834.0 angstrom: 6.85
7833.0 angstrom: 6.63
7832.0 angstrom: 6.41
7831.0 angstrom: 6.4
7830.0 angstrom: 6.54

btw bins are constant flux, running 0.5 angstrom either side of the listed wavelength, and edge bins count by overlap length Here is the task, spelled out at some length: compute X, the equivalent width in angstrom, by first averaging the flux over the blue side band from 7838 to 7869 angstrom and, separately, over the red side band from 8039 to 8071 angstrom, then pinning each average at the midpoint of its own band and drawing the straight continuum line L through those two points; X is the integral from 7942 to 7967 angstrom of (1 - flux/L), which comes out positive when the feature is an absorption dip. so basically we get 0.9 angstrom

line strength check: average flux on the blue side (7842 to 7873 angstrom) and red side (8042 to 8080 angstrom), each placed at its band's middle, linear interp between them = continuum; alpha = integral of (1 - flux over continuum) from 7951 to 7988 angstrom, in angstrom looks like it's 1.0 angstrom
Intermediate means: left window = 6.64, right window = 6.54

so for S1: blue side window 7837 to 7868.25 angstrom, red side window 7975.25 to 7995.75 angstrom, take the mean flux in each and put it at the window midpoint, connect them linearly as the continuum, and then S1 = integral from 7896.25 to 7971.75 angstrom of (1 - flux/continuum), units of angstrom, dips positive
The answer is 0.6 angstrom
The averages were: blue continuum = 6.62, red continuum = 6.47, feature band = 6.47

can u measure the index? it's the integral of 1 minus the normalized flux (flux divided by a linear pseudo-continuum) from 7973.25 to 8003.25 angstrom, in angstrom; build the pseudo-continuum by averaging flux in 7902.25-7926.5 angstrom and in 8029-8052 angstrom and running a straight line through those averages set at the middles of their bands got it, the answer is 0.3 angstrom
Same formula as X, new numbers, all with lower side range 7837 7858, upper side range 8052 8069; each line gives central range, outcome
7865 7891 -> 0.4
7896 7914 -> 0.5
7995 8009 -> 0.6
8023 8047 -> 0.6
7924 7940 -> -0.3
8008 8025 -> 0.2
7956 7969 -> 0.6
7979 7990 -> 0.1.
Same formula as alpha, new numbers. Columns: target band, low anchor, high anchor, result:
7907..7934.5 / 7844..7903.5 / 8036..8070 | 0.0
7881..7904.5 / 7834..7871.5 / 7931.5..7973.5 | 0.7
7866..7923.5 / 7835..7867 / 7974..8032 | 0.9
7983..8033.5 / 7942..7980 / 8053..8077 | 0.2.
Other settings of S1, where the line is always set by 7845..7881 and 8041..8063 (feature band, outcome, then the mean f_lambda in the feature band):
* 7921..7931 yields -0.07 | 6.66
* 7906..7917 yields 0.41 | 6.38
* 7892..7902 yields 0.37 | 6.38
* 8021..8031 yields 0.35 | 6.36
